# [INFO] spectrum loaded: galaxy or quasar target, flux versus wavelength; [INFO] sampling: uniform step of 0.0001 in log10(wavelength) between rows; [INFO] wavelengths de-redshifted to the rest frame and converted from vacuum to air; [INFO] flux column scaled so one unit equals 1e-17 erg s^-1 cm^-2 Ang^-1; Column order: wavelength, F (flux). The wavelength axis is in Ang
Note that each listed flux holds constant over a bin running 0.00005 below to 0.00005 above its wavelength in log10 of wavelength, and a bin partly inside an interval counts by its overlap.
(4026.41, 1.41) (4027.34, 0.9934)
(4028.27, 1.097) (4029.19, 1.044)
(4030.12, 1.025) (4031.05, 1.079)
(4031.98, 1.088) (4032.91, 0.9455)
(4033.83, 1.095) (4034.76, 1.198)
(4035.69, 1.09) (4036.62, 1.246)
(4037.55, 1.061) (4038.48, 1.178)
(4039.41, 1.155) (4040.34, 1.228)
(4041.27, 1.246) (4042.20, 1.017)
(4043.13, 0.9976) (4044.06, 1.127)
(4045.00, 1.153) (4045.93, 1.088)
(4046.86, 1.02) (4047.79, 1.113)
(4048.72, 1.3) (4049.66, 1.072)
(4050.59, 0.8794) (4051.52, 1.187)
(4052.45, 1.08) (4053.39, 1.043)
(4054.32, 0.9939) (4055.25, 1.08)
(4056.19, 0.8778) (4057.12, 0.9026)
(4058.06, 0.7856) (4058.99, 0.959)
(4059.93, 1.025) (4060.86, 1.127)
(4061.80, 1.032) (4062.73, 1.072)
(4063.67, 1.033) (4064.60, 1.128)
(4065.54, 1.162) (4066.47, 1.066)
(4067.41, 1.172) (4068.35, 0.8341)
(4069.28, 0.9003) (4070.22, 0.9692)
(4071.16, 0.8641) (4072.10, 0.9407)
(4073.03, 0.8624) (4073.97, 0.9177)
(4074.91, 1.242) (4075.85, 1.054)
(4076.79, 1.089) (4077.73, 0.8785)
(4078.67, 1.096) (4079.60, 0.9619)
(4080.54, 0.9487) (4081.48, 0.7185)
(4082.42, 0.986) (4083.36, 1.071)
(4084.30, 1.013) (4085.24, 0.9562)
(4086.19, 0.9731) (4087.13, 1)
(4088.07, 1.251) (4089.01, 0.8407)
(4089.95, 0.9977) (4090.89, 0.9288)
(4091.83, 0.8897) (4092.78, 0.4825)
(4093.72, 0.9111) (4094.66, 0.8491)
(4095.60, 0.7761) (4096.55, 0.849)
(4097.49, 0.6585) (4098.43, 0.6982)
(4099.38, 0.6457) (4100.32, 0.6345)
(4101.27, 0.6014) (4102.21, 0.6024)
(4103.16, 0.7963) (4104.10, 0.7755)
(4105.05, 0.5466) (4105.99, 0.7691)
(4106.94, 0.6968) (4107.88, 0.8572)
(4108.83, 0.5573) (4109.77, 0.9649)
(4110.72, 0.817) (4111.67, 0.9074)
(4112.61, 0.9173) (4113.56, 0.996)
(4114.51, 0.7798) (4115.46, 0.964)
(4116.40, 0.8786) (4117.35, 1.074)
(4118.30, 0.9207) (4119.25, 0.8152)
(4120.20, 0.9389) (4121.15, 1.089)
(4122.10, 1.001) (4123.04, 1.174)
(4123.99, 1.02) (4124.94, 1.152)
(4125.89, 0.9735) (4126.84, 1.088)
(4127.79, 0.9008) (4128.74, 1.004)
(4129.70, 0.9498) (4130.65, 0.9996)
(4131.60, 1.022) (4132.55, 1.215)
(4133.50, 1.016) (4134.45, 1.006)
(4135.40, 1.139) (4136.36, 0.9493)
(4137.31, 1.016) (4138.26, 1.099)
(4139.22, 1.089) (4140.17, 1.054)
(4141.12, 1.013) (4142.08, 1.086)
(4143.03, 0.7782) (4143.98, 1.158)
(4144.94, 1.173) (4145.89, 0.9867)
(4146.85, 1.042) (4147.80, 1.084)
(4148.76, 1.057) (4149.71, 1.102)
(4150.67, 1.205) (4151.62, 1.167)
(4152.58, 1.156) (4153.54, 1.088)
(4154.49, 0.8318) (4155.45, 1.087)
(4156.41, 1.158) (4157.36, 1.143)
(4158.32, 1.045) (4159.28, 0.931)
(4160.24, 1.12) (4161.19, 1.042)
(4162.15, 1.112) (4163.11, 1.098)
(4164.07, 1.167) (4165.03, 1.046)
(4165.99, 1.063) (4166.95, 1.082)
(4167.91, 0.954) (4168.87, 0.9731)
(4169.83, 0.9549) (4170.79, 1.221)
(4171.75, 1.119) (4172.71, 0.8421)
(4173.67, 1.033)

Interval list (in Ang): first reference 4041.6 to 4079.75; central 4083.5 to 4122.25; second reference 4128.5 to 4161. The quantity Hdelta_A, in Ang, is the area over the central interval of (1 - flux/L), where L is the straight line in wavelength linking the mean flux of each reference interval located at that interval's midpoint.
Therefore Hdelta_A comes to 7.4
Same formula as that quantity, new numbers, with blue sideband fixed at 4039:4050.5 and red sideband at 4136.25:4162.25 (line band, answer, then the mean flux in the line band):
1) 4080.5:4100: 3.9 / 0.875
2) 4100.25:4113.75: 4.0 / 0.762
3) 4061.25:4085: 2.2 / 1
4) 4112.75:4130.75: 1.6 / 0.983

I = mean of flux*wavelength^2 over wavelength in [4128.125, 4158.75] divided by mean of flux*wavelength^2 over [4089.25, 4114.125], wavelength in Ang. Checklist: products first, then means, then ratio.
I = 1.4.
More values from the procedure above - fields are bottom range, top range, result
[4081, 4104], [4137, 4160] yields 1.31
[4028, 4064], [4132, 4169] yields 1.05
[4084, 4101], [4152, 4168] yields 1.30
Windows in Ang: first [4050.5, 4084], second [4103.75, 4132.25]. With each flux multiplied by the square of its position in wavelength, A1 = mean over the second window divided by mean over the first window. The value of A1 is 0.9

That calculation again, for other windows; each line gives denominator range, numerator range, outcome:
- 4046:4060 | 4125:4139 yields 1.05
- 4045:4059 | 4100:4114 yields 0.76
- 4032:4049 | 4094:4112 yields 0.68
